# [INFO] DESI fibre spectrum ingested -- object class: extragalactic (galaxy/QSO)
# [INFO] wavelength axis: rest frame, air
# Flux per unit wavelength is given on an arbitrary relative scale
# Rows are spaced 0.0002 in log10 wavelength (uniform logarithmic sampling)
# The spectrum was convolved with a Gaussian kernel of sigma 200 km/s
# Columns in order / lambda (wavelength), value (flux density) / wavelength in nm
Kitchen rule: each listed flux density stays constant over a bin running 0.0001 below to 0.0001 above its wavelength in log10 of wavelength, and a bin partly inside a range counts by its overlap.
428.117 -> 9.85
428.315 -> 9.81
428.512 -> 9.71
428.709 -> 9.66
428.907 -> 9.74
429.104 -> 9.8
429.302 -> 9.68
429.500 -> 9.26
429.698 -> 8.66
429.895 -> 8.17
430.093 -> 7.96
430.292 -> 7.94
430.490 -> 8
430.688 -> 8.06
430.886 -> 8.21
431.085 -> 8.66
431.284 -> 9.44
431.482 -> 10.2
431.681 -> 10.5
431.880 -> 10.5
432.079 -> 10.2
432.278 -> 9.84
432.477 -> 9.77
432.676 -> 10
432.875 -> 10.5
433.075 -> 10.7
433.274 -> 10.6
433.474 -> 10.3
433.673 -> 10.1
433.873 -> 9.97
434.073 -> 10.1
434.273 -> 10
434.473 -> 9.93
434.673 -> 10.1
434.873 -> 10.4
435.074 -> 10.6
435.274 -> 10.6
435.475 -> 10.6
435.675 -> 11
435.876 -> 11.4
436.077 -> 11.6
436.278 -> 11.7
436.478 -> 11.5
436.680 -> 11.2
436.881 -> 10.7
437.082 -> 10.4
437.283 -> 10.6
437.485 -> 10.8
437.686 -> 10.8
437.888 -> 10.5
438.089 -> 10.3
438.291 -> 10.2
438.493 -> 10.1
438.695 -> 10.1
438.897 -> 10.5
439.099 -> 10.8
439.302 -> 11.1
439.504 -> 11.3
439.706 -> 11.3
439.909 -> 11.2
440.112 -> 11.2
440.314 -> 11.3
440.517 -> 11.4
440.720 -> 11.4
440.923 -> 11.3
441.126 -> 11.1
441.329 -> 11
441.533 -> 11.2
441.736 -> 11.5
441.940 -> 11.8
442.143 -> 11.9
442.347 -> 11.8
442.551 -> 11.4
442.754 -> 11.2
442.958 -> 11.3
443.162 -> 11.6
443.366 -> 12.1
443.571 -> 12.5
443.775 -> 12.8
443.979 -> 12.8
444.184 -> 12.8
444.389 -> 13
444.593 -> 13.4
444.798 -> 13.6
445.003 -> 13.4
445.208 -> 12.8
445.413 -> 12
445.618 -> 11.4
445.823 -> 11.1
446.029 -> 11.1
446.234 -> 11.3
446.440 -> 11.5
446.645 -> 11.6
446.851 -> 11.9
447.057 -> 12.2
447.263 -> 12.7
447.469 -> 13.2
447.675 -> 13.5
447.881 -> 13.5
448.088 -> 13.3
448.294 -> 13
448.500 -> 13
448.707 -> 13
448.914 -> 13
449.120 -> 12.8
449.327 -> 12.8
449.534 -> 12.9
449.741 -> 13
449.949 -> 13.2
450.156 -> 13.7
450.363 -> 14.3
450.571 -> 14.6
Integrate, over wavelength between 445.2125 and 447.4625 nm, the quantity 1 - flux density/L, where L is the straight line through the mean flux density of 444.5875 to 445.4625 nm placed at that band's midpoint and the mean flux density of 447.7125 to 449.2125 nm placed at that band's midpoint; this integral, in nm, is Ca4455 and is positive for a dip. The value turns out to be 0.22 nm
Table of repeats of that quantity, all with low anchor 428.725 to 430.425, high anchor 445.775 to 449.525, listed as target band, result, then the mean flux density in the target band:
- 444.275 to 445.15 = -0.102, 13.3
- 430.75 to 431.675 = 0.002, 9.22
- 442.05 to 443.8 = -0.035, 11.8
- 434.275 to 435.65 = -0.054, 10.4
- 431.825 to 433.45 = -0.125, 10.3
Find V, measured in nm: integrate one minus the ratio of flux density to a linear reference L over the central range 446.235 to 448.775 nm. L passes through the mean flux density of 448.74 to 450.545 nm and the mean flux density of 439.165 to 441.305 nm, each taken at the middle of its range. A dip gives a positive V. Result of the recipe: 0.03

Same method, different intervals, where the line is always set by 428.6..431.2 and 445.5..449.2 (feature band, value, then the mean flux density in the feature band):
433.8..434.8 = -0.04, 10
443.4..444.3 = -0.08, 12.7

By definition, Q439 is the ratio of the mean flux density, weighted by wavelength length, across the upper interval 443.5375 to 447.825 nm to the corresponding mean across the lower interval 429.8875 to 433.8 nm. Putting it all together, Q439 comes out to 1.30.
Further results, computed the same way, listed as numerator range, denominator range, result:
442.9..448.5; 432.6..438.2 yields 1.17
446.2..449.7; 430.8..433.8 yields 1.27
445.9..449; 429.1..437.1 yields 1.25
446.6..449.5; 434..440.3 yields 1.20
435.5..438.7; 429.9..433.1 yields 1.16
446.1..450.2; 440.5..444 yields 1.09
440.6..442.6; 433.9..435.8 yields 1.10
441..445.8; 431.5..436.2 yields 1.16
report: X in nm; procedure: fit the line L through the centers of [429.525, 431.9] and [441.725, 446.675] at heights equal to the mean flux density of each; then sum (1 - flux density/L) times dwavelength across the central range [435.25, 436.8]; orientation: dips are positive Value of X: -0.17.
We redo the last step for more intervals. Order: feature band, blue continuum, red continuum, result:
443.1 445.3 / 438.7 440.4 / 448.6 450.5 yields -0.14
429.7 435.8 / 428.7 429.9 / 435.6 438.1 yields 0.21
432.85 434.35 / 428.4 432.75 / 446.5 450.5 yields -0.06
